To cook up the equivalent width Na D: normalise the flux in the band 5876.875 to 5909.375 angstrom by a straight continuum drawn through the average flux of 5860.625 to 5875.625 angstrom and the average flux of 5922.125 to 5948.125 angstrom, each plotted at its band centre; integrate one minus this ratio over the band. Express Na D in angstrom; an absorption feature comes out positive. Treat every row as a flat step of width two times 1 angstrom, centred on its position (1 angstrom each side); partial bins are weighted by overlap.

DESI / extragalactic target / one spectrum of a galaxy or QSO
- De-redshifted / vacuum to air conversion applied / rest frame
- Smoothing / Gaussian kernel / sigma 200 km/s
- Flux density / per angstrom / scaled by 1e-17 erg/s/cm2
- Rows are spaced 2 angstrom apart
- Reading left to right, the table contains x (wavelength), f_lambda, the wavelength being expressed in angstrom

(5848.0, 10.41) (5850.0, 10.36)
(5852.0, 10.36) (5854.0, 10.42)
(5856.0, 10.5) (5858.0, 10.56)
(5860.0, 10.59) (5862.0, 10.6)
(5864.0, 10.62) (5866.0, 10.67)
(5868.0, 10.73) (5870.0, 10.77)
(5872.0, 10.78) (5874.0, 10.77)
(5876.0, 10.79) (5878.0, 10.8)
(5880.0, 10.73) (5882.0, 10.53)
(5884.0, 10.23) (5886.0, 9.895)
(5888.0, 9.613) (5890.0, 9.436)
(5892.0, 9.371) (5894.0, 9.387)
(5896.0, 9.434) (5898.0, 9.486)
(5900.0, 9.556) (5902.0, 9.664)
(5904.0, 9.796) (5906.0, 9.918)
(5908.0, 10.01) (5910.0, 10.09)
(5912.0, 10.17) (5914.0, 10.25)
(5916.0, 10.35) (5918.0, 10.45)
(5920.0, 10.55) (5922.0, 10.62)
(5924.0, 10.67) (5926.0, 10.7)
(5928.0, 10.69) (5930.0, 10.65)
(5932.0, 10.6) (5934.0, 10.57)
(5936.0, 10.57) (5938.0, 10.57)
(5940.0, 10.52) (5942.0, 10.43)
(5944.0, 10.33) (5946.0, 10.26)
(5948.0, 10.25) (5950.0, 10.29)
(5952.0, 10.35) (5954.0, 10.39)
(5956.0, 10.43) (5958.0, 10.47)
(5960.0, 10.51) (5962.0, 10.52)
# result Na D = 2.4 angstrom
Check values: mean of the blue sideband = 10.7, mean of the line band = 9.87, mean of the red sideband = 10.5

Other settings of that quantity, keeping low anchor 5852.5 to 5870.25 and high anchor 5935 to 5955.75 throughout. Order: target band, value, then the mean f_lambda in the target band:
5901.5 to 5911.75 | 0.55 angstrom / 9.93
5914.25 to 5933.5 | -0.23 angstrom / 10.6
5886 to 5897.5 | 1.13 angstrom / 9.49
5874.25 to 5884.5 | -0.09 angstrom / 10.6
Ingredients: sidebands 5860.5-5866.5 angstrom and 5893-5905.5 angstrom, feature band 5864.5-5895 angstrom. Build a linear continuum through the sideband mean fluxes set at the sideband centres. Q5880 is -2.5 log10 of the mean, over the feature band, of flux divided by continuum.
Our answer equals -0.02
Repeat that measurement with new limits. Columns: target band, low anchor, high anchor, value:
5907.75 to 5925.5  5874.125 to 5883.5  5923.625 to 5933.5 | 0.030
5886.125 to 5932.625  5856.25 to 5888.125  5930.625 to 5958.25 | 0.047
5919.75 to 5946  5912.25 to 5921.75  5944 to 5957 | -0.020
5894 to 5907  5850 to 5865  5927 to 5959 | 0.093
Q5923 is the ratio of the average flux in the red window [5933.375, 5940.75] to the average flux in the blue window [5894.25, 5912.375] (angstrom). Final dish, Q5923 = 1.08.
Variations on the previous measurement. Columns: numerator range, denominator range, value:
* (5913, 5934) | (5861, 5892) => 1.01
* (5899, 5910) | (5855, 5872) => 0.92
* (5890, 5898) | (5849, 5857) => 0.90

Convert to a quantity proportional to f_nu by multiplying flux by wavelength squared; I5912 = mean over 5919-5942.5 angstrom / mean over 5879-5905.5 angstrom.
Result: 1.1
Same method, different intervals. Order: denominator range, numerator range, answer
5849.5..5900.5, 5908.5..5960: 1.04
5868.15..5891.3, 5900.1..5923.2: 0.99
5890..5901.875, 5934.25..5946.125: 1.12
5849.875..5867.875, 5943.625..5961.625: 1.02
